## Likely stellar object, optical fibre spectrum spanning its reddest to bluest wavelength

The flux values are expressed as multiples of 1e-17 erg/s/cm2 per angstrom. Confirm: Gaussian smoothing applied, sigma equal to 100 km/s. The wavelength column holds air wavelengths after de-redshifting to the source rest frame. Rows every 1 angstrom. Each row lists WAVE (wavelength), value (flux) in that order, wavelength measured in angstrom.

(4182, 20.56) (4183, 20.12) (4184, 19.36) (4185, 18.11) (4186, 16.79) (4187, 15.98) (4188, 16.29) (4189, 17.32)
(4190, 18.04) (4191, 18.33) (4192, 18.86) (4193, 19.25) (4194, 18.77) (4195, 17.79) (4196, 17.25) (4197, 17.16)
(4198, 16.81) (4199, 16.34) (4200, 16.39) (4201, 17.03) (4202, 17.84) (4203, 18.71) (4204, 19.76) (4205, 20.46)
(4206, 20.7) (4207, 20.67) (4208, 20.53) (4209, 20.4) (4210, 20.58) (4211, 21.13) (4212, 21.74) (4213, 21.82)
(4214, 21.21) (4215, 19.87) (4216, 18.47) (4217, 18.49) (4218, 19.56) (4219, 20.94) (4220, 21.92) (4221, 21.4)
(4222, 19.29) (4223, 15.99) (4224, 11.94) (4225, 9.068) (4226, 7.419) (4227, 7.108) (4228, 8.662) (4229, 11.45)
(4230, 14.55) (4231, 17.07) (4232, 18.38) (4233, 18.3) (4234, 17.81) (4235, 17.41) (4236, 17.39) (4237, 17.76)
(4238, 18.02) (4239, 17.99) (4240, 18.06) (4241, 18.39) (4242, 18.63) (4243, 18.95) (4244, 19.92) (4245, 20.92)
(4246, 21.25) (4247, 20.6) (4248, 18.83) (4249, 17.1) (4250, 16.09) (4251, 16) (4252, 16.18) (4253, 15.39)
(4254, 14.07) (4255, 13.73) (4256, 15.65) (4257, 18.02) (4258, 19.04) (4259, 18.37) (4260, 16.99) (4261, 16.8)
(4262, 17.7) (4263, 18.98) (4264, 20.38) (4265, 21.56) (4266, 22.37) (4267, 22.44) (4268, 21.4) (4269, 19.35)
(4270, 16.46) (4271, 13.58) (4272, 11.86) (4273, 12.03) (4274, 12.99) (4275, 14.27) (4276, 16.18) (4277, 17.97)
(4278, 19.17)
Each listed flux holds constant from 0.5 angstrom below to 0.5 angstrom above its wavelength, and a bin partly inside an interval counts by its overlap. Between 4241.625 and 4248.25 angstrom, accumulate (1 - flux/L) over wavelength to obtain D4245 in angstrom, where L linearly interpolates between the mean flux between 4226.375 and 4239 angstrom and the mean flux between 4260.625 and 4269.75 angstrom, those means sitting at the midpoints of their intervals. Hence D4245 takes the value -1.1 angstrom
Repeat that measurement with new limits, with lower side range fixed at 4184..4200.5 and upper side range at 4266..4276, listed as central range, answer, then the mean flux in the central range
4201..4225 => -3.1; 19.4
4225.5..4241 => 1.5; 15.3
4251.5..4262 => 0.1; 16.5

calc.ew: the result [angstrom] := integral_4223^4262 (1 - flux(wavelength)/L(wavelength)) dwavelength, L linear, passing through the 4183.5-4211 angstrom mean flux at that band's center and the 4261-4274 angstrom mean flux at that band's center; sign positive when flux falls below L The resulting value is 3.83 angstrom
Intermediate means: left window 18.4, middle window 16.3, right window 17.9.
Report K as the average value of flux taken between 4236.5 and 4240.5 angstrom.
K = 18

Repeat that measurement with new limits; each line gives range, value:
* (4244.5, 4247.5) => 20.9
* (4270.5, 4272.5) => 12.7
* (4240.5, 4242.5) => 18.5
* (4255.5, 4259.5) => 17.8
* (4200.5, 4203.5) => 17.9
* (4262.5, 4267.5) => 21.1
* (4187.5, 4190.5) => 17.2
